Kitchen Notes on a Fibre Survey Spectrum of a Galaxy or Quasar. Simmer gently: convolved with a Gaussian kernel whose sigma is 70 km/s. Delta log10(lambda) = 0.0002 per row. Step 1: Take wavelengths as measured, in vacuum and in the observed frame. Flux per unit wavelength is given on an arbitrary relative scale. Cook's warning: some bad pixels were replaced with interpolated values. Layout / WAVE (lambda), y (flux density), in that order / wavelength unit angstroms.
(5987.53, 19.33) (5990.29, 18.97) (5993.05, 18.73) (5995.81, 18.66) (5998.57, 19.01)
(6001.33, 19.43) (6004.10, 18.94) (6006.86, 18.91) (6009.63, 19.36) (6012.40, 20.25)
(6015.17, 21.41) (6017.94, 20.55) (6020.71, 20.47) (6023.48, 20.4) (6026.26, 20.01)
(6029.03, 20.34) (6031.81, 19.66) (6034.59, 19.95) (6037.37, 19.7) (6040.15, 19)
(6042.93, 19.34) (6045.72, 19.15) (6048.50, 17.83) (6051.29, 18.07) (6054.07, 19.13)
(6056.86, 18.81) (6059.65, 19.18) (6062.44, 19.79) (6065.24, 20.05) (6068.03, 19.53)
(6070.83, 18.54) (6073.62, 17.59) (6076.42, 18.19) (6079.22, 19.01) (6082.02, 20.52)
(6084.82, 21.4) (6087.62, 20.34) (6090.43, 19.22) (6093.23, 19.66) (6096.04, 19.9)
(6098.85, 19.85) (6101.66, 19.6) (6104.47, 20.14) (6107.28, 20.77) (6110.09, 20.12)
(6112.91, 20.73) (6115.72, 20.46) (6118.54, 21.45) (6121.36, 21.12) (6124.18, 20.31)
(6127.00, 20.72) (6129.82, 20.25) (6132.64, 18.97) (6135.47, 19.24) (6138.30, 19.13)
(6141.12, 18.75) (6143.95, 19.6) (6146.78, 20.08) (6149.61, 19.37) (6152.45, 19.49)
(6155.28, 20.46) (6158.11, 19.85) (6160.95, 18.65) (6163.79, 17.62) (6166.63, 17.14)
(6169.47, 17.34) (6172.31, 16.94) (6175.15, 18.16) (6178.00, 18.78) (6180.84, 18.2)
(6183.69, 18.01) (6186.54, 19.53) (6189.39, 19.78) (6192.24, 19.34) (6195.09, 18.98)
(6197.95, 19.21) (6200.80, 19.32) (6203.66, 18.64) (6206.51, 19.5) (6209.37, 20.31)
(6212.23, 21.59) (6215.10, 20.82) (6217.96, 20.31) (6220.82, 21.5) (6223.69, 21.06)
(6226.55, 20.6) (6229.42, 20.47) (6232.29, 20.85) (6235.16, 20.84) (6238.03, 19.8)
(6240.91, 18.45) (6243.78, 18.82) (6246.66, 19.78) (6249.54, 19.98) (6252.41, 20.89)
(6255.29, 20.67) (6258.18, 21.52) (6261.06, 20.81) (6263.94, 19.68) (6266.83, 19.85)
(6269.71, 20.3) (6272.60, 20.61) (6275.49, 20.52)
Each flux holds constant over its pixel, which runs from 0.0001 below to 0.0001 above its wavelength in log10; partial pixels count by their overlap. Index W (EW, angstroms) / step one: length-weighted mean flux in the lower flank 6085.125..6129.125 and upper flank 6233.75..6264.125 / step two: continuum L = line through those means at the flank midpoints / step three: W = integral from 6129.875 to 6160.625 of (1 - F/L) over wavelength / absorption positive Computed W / 1.2 angstroms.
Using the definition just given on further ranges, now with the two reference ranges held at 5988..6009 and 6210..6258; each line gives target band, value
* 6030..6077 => 0.64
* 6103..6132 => -1.25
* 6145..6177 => 2.11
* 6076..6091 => -0.32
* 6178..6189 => 0.76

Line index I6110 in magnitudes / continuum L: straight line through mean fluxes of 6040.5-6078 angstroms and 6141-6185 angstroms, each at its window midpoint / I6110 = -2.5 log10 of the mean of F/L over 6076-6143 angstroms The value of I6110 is -0.07 mag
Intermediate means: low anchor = 18.9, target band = 20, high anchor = 18.6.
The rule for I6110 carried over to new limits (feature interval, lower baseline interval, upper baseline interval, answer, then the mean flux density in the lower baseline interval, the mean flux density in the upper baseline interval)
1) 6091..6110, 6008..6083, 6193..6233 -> -0.01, 19.5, 20.2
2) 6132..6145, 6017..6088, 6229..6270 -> 0.04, 19.5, 20.2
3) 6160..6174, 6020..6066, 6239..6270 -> 0.13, 19.4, 20.1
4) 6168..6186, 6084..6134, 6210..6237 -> 0.15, 20.3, 20.9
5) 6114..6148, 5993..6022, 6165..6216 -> -0.05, 19.7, 19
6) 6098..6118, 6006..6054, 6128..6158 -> -0.04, 19.7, 19.6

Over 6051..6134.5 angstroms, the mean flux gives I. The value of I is 19.8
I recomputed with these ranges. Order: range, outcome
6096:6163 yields 19.9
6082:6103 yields 20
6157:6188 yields 18.2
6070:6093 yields 19.4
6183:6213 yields 19.5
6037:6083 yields 19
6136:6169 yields 19.1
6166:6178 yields 17.6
